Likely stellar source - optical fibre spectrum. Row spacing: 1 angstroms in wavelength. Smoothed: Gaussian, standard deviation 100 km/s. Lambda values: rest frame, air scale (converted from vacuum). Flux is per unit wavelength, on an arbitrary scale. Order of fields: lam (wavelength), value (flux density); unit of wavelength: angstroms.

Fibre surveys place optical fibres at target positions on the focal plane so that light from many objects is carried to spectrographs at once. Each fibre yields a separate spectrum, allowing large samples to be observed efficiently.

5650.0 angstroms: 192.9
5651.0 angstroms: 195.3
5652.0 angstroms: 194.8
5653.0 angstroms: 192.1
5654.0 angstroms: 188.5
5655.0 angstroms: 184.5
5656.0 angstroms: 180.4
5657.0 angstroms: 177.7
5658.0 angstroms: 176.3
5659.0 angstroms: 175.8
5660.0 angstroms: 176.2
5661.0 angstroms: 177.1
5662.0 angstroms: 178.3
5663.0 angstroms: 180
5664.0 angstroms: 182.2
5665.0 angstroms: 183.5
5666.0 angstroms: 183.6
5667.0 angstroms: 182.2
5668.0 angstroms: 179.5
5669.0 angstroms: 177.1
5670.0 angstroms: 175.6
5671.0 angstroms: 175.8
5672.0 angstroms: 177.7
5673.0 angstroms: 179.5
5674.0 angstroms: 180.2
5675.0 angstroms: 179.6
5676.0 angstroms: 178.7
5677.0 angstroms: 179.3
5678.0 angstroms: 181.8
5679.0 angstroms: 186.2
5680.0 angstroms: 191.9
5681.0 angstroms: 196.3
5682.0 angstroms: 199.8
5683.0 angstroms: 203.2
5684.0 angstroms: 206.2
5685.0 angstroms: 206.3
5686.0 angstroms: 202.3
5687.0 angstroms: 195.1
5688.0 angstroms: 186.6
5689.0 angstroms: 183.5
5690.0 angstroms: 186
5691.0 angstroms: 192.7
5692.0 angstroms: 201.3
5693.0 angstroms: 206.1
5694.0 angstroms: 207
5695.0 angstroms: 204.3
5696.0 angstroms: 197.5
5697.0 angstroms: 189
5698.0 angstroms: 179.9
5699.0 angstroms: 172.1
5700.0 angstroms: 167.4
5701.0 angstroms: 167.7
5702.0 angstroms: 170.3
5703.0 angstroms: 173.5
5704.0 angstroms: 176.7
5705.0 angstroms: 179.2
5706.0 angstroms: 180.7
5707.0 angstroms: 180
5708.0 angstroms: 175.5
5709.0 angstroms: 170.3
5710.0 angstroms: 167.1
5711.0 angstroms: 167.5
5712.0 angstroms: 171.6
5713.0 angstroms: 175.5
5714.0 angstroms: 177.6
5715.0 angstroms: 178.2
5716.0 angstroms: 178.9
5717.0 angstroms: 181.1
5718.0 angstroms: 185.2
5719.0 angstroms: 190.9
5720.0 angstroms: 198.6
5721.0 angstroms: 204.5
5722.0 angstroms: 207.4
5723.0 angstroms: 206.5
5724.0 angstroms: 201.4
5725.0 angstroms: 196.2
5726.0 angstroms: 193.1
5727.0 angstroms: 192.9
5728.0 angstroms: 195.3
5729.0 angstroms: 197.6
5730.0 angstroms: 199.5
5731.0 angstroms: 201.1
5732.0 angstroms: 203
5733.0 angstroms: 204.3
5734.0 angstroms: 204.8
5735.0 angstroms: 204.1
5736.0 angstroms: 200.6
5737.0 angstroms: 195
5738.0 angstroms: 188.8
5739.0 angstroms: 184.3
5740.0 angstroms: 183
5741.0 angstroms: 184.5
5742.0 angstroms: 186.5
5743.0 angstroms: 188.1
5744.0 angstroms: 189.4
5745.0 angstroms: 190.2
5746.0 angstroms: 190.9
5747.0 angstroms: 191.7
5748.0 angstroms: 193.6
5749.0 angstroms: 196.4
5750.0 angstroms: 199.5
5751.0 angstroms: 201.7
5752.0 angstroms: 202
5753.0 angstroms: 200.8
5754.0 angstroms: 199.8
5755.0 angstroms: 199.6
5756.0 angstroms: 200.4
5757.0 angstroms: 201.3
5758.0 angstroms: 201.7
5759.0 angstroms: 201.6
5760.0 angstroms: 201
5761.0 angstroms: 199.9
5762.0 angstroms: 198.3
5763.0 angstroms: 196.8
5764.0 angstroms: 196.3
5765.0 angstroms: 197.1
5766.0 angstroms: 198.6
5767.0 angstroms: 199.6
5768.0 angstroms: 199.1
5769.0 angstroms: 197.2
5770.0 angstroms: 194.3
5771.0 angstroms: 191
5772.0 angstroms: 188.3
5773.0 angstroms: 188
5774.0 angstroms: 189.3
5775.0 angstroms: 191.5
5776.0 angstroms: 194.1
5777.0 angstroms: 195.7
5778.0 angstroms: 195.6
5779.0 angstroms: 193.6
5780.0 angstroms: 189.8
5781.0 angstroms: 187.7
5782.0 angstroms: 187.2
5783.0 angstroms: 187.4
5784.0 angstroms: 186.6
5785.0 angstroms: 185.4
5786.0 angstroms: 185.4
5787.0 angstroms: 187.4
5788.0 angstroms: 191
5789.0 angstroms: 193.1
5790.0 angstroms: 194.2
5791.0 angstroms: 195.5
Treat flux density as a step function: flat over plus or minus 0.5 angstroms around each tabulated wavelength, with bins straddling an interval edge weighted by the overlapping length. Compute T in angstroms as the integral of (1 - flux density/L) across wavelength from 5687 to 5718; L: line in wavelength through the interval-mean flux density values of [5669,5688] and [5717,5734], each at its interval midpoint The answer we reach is 1.8 angstroms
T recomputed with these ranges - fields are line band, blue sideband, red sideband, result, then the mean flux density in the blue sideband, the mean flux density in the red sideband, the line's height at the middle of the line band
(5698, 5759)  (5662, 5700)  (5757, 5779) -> 0.9 angstroms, 188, 196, 192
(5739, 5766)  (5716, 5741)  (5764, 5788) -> -0.3 angstroms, 196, 192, 194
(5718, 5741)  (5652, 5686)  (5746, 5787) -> -0.8 angstroms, 184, 195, 191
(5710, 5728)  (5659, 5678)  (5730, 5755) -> 0.2 angstroms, 179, 195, 190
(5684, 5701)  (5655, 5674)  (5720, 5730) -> -0.3 angstroms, 179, 199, 188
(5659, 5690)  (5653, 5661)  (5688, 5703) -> -0.3 angstroms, 180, 187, 183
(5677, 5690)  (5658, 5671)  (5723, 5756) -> -0.8 angstroms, 179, 196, 183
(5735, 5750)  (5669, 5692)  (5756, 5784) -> 0.1 angstroms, 188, 195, 193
